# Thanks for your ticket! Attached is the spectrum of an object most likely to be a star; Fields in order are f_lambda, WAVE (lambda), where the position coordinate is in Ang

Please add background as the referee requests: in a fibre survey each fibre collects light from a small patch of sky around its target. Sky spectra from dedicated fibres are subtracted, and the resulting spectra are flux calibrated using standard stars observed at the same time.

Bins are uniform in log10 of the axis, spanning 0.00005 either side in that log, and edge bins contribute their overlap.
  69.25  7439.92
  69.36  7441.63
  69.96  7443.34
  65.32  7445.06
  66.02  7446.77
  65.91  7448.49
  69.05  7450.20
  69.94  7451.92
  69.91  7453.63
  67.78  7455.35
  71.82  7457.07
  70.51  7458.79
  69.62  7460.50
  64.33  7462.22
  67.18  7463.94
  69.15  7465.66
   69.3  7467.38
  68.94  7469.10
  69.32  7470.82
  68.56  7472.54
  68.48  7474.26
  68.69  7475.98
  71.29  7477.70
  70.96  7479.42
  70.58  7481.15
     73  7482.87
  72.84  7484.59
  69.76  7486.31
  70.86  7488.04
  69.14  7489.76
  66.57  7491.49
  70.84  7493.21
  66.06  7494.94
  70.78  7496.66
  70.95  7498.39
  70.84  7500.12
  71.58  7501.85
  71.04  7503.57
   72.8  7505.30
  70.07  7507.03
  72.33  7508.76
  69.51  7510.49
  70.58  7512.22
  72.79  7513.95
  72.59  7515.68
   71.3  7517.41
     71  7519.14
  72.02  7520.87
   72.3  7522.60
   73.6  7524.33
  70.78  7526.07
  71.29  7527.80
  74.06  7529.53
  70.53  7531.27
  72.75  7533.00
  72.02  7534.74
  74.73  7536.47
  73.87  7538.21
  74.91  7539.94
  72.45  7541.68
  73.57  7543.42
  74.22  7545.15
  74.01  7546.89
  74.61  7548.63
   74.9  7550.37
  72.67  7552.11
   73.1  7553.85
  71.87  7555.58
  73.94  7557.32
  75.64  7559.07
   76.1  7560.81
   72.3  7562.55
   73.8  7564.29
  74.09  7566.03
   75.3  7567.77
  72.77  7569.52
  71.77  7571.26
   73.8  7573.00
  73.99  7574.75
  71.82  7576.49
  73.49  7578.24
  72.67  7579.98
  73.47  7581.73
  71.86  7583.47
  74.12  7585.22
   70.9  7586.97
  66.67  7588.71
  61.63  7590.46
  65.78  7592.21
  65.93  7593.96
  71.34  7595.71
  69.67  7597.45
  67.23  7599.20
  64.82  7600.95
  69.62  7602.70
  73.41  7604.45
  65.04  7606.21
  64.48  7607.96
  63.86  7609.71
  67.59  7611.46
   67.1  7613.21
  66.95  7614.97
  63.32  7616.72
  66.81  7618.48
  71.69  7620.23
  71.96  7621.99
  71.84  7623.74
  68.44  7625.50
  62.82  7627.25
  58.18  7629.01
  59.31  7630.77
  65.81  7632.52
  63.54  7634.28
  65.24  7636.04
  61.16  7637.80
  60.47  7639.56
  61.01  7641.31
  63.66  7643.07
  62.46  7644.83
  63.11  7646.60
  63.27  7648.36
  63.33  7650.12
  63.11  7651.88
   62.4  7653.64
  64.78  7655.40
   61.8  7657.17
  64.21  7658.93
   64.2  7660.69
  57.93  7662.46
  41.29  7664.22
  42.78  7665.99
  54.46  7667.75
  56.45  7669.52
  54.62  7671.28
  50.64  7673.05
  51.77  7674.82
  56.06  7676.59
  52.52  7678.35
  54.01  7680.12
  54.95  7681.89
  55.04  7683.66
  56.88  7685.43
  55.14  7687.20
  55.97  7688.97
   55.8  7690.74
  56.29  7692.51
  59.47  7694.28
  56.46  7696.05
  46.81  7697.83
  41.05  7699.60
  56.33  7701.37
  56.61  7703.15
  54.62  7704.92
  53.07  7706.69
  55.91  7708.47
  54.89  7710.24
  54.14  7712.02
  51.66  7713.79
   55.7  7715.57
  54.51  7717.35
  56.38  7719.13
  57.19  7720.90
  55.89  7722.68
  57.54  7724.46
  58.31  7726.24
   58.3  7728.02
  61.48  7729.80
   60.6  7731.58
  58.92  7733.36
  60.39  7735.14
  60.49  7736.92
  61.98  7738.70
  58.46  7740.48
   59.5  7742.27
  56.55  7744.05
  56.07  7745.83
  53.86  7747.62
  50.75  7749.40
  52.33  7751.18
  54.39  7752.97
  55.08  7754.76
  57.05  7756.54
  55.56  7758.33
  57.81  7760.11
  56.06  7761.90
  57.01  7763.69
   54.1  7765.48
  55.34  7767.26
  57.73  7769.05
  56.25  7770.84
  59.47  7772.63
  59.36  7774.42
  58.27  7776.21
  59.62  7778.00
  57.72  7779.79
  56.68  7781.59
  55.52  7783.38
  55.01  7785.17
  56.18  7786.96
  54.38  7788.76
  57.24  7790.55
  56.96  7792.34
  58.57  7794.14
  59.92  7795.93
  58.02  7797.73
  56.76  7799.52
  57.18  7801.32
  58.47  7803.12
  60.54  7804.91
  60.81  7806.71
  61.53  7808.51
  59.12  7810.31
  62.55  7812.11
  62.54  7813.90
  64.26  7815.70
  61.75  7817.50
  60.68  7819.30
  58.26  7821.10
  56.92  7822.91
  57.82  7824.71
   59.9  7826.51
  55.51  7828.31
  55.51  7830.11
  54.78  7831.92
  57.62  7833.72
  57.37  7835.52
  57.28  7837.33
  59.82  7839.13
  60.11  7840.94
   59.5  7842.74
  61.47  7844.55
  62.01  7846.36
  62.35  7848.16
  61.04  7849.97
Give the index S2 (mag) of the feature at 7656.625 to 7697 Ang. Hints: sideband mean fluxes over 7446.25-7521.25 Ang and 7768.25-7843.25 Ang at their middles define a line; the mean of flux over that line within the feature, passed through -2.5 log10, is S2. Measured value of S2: 0.15 mag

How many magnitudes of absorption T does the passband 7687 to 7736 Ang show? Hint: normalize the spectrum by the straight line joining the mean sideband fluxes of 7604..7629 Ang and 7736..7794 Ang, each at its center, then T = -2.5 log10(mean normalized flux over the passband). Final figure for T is 0.09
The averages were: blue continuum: 67.1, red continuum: 56.7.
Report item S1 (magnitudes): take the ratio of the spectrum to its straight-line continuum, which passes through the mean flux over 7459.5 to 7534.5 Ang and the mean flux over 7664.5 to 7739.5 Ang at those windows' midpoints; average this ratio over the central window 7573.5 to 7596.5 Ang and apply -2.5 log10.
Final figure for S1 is -0.10 mag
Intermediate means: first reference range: 70.5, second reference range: 55.2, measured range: 70.3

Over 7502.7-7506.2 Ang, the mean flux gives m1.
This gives 72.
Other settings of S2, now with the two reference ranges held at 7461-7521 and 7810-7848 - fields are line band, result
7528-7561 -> -0.08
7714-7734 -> 0.09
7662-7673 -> 0.26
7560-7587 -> -0.09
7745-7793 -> 0.09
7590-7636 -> 0.00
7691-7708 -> 0.18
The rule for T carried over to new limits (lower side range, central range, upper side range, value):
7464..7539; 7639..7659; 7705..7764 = -0.017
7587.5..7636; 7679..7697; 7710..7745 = 0.089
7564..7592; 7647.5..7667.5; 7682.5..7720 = 0.032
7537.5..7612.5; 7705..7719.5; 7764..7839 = 0.164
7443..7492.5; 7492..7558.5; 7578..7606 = -0.045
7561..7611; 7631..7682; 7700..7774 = 0.092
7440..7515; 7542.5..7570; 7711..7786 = -0.124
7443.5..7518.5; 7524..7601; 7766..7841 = -0.083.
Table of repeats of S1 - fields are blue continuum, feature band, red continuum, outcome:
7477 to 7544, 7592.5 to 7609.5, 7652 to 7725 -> -0.075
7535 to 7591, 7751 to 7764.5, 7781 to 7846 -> 0.110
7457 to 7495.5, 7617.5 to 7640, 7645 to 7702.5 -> -0.106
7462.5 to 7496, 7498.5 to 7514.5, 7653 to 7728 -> -0.056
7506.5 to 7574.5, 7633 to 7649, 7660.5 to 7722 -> -0.043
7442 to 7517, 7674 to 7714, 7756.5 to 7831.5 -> 0.142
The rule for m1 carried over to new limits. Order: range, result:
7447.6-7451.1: 67.4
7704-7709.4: 54.6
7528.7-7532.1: 72.2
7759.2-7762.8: 56.9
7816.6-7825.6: 59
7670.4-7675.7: 52.3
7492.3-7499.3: 69.6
